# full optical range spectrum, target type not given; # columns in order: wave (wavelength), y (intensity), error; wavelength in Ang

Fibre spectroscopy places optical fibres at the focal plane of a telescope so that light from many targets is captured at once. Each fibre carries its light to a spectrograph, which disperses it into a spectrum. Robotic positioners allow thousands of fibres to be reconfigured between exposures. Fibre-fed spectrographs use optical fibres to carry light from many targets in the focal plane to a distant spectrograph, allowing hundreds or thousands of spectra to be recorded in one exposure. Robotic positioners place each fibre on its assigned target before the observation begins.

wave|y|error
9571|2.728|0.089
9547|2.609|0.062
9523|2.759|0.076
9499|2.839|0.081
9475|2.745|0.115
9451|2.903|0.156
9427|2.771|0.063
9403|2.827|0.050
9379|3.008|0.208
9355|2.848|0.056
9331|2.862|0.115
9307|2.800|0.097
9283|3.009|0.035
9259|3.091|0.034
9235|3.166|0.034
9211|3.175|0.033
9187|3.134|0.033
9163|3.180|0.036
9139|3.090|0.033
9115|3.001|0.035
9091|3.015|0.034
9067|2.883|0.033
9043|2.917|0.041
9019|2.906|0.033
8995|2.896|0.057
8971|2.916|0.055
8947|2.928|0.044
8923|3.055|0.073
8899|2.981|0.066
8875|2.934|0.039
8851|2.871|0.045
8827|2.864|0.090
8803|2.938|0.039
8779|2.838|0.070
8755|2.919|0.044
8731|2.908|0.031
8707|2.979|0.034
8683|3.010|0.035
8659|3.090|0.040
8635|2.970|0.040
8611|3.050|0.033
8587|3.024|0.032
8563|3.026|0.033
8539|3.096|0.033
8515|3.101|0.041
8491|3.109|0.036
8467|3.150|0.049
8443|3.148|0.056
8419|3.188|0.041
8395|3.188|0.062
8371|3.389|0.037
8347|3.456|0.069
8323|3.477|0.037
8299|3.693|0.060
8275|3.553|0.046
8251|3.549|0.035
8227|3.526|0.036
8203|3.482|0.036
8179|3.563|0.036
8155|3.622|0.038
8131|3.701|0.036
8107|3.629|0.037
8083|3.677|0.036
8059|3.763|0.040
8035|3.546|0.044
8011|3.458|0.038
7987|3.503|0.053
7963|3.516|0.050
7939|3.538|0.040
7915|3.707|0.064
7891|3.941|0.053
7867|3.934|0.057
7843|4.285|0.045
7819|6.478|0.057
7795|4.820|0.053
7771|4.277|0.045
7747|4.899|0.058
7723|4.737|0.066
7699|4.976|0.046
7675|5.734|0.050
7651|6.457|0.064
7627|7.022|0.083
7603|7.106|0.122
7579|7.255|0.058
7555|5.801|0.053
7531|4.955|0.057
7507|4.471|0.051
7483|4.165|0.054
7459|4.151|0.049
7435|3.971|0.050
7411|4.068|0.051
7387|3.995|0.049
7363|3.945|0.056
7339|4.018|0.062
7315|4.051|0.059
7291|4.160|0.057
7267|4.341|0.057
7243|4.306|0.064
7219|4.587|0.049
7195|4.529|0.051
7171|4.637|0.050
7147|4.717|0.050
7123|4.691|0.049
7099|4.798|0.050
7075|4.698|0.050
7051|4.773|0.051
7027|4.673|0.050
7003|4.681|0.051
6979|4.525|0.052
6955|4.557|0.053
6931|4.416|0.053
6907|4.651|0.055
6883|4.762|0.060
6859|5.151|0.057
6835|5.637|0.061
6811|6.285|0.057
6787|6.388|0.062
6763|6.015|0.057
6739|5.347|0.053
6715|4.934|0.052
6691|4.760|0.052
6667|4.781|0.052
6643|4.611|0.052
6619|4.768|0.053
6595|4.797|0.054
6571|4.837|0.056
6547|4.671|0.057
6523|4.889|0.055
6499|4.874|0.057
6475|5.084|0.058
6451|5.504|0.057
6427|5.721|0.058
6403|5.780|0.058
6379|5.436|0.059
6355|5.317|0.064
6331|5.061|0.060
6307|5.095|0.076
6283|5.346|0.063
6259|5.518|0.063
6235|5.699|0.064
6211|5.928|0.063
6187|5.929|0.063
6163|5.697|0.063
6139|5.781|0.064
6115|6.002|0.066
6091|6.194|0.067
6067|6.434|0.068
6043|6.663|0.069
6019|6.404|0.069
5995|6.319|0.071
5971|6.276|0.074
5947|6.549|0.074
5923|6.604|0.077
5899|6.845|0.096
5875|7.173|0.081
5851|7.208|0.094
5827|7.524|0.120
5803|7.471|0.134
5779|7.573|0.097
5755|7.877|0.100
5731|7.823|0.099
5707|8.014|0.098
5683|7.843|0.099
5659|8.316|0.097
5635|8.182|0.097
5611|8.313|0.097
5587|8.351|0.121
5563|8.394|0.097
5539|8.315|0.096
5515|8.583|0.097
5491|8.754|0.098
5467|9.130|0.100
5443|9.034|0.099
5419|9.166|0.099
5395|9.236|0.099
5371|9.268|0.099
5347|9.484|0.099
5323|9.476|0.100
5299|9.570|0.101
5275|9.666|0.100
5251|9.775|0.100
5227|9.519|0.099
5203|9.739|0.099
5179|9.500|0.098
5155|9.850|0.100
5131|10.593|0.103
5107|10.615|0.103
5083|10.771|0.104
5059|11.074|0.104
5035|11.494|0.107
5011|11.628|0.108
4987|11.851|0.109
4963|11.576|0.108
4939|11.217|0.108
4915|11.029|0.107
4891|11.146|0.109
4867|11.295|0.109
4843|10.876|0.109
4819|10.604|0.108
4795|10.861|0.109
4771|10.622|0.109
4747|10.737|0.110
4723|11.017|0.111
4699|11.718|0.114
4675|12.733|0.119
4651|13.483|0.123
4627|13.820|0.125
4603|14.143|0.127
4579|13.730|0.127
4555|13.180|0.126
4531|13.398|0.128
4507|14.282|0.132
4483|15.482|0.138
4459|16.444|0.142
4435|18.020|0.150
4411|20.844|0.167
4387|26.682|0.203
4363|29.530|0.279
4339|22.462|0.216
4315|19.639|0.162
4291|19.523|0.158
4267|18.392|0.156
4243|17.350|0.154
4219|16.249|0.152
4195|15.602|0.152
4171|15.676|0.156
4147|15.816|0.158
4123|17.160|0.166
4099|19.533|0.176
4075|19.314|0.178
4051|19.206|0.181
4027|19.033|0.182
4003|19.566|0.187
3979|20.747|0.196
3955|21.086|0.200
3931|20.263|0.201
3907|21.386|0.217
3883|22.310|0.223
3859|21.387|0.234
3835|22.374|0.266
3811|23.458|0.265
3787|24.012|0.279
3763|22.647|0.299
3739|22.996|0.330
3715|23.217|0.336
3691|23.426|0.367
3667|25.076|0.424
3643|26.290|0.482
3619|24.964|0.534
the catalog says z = 0.561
